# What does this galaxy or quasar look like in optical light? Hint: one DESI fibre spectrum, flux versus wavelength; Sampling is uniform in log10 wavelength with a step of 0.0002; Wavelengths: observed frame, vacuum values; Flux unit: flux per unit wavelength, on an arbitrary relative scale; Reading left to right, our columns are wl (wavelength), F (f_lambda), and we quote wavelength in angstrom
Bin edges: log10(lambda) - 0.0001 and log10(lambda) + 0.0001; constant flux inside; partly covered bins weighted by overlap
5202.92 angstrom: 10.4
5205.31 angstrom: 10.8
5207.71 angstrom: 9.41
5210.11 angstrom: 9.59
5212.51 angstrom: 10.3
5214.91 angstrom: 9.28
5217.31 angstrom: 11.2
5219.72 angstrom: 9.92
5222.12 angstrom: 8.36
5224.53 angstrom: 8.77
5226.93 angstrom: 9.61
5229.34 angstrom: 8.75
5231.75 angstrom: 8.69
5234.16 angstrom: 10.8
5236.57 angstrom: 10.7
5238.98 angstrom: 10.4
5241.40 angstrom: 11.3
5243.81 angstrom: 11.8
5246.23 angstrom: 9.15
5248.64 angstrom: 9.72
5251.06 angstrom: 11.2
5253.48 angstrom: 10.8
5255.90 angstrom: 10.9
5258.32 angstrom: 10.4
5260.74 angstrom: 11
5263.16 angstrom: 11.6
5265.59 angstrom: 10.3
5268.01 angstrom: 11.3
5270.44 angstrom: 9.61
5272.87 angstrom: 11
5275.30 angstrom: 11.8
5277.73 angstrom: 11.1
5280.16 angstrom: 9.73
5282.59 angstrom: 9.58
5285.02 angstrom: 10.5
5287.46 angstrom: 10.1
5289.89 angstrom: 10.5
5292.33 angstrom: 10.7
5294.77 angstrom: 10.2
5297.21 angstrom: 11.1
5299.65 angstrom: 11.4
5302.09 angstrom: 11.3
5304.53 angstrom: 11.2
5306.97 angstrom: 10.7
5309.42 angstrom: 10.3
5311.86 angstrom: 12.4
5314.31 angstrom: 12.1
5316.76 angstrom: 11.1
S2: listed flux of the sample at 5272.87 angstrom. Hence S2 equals 11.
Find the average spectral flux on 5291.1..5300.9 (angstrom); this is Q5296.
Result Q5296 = 10.8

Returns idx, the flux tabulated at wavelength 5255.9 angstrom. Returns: 10.9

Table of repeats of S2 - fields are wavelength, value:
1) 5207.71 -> 9.41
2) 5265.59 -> 10.3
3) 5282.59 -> 9.58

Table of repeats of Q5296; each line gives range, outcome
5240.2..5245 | 11.6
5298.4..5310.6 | 11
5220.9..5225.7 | 8.57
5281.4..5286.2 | 10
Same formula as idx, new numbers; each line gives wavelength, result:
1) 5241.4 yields 11.3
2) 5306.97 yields 10.7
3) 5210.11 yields 9.59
